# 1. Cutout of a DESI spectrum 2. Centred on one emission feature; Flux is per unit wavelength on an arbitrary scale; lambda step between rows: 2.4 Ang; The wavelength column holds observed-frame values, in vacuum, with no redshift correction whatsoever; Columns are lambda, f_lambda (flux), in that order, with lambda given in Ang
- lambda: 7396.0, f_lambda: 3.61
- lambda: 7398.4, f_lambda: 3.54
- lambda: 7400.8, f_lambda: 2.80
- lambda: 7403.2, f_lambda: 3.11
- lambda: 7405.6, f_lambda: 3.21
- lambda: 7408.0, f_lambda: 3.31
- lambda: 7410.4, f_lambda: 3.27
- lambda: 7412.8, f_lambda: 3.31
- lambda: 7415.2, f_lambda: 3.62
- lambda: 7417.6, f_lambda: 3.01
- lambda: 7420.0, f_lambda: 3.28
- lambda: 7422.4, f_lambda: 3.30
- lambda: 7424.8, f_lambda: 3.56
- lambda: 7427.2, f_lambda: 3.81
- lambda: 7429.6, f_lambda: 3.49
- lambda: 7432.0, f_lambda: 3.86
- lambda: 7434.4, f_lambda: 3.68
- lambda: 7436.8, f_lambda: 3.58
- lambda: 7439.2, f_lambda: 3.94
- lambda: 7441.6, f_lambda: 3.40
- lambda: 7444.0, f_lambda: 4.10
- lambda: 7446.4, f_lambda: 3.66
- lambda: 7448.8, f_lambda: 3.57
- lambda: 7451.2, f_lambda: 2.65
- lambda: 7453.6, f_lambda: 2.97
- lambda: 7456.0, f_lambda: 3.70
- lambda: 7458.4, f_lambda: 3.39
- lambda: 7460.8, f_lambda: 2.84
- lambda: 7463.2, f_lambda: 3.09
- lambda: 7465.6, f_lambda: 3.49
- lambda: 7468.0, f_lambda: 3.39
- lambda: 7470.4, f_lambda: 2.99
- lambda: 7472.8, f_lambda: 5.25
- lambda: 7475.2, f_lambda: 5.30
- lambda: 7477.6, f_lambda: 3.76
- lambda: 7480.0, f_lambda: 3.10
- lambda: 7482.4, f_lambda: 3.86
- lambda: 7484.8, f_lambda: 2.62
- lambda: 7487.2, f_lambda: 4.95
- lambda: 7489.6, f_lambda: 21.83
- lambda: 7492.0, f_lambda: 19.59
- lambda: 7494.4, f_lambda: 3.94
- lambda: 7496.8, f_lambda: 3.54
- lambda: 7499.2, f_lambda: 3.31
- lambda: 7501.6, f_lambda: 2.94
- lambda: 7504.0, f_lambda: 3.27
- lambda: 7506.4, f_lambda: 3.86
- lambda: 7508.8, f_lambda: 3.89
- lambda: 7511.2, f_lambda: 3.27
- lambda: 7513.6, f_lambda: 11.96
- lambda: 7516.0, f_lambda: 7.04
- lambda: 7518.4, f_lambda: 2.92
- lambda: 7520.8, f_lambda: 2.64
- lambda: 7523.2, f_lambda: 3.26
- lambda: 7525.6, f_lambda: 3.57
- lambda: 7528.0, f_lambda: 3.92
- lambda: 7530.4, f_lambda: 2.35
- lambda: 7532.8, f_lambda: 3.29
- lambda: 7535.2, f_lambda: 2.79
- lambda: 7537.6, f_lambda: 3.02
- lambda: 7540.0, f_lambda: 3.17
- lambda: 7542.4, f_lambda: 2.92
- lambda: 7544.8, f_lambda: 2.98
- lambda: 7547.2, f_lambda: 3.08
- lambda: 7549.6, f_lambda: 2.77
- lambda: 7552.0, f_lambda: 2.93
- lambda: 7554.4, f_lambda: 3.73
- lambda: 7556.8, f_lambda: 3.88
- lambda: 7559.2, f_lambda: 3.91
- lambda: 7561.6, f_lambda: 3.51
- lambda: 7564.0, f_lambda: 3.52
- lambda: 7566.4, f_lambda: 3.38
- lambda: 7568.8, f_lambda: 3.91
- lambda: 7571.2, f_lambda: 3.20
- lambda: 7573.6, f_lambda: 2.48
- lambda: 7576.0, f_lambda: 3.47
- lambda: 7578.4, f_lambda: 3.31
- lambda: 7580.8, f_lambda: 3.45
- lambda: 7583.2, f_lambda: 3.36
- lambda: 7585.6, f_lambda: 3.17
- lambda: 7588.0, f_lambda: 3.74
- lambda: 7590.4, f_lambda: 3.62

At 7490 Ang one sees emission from Halpha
